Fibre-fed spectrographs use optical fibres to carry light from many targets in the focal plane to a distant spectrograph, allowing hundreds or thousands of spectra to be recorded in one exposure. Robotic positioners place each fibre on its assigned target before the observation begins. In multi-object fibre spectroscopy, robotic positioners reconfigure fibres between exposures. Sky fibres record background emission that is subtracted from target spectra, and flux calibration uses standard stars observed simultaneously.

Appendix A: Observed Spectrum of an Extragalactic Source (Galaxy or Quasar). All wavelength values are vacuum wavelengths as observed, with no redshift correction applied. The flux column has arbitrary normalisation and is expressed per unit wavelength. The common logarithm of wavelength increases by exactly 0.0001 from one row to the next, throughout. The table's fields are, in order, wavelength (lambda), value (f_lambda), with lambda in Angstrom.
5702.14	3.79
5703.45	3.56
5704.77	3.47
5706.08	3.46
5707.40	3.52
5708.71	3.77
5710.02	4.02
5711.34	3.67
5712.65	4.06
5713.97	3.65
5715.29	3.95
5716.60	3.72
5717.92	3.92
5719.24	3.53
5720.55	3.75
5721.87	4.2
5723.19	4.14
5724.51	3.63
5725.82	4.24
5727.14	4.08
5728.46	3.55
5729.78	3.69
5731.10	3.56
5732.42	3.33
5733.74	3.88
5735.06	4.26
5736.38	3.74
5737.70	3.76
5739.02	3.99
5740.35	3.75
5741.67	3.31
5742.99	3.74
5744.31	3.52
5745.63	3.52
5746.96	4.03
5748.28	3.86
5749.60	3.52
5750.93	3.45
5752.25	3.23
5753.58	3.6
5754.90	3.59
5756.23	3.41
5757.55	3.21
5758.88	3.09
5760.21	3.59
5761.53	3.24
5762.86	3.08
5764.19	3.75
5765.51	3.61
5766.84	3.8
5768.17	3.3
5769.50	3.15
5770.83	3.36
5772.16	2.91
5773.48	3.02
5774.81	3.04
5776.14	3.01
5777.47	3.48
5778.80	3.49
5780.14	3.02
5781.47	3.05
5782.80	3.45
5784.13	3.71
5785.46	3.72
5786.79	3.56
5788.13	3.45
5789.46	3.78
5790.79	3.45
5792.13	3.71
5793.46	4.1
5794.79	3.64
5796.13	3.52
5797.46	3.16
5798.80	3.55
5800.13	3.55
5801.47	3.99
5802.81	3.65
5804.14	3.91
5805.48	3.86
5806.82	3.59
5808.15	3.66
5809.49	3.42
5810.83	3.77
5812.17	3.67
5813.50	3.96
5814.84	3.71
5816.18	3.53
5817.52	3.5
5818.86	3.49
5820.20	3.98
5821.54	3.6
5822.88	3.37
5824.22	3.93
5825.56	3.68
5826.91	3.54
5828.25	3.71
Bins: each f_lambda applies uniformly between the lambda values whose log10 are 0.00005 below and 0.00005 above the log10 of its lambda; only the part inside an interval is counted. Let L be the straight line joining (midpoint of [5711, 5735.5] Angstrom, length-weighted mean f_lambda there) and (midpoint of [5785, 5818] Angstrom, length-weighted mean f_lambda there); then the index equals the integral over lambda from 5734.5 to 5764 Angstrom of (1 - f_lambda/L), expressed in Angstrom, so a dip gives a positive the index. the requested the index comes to 1.6 Angstrom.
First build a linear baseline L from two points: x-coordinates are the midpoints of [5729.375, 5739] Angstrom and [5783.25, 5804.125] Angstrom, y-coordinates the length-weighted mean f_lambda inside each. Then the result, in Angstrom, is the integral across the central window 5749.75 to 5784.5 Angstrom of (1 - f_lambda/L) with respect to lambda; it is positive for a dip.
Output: 3.4 Angstrom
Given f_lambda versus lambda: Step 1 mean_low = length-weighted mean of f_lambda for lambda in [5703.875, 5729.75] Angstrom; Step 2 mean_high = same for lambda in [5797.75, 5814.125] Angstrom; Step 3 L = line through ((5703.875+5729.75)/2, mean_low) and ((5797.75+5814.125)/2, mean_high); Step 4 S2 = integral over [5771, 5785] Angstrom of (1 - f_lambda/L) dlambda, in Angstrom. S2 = 1.9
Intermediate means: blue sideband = 3.8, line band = 3.23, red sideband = 3.7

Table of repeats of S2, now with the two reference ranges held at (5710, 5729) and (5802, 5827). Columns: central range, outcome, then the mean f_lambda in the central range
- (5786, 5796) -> 0.2 Angstrom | 3.66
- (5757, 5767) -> 1.0 Angstrom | 3.4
